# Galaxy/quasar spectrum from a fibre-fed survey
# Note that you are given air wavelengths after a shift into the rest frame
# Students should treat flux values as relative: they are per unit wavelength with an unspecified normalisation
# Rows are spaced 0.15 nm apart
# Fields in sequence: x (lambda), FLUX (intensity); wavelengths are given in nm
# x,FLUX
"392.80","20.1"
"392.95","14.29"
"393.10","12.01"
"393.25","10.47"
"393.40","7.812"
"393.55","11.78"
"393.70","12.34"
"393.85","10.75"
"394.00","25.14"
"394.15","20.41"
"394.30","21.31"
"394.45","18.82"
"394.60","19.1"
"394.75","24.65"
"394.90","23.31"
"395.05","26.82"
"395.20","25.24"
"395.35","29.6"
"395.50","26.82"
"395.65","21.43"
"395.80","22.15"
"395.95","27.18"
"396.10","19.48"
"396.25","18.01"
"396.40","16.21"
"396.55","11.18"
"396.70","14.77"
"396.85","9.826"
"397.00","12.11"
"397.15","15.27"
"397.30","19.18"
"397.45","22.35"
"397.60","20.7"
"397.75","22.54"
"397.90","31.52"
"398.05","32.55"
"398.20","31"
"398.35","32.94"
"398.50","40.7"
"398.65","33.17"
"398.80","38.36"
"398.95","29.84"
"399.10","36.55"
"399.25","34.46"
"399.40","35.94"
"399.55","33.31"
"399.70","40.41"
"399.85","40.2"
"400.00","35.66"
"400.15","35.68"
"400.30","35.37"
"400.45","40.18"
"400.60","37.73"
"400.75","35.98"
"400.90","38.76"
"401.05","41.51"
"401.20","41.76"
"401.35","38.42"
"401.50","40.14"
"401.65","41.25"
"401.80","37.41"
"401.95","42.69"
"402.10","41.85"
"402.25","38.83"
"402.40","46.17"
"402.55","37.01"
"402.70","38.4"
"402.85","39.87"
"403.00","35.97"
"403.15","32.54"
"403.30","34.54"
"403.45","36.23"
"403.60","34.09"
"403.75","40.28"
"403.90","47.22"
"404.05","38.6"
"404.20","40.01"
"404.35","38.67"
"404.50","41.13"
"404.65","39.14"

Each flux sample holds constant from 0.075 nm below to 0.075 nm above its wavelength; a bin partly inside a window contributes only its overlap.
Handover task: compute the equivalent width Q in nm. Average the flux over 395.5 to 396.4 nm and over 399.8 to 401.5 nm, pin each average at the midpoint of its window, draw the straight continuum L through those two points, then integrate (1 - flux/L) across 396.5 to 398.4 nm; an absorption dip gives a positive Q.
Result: 0.44 nm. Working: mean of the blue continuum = 21.6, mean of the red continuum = 38.3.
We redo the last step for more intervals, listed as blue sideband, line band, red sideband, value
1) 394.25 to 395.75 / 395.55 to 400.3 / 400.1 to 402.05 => 0.69 nm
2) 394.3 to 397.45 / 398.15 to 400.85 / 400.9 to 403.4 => -0.43 nm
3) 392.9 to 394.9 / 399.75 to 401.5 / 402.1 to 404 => -0.31 nm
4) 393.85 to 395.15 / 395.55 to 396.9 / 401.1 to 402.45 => 0.41 nm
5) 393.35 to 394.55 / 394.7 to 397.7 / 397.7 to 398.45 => 0.38 nm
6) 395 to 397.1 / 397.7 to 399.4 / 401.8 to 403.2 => -0.36 nm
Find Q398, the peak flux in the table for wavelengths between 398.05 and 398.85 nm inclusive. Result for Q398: 40.7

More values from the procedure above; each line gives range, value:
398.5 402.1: 42.69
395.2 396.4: 29.6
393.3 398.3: 32.55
